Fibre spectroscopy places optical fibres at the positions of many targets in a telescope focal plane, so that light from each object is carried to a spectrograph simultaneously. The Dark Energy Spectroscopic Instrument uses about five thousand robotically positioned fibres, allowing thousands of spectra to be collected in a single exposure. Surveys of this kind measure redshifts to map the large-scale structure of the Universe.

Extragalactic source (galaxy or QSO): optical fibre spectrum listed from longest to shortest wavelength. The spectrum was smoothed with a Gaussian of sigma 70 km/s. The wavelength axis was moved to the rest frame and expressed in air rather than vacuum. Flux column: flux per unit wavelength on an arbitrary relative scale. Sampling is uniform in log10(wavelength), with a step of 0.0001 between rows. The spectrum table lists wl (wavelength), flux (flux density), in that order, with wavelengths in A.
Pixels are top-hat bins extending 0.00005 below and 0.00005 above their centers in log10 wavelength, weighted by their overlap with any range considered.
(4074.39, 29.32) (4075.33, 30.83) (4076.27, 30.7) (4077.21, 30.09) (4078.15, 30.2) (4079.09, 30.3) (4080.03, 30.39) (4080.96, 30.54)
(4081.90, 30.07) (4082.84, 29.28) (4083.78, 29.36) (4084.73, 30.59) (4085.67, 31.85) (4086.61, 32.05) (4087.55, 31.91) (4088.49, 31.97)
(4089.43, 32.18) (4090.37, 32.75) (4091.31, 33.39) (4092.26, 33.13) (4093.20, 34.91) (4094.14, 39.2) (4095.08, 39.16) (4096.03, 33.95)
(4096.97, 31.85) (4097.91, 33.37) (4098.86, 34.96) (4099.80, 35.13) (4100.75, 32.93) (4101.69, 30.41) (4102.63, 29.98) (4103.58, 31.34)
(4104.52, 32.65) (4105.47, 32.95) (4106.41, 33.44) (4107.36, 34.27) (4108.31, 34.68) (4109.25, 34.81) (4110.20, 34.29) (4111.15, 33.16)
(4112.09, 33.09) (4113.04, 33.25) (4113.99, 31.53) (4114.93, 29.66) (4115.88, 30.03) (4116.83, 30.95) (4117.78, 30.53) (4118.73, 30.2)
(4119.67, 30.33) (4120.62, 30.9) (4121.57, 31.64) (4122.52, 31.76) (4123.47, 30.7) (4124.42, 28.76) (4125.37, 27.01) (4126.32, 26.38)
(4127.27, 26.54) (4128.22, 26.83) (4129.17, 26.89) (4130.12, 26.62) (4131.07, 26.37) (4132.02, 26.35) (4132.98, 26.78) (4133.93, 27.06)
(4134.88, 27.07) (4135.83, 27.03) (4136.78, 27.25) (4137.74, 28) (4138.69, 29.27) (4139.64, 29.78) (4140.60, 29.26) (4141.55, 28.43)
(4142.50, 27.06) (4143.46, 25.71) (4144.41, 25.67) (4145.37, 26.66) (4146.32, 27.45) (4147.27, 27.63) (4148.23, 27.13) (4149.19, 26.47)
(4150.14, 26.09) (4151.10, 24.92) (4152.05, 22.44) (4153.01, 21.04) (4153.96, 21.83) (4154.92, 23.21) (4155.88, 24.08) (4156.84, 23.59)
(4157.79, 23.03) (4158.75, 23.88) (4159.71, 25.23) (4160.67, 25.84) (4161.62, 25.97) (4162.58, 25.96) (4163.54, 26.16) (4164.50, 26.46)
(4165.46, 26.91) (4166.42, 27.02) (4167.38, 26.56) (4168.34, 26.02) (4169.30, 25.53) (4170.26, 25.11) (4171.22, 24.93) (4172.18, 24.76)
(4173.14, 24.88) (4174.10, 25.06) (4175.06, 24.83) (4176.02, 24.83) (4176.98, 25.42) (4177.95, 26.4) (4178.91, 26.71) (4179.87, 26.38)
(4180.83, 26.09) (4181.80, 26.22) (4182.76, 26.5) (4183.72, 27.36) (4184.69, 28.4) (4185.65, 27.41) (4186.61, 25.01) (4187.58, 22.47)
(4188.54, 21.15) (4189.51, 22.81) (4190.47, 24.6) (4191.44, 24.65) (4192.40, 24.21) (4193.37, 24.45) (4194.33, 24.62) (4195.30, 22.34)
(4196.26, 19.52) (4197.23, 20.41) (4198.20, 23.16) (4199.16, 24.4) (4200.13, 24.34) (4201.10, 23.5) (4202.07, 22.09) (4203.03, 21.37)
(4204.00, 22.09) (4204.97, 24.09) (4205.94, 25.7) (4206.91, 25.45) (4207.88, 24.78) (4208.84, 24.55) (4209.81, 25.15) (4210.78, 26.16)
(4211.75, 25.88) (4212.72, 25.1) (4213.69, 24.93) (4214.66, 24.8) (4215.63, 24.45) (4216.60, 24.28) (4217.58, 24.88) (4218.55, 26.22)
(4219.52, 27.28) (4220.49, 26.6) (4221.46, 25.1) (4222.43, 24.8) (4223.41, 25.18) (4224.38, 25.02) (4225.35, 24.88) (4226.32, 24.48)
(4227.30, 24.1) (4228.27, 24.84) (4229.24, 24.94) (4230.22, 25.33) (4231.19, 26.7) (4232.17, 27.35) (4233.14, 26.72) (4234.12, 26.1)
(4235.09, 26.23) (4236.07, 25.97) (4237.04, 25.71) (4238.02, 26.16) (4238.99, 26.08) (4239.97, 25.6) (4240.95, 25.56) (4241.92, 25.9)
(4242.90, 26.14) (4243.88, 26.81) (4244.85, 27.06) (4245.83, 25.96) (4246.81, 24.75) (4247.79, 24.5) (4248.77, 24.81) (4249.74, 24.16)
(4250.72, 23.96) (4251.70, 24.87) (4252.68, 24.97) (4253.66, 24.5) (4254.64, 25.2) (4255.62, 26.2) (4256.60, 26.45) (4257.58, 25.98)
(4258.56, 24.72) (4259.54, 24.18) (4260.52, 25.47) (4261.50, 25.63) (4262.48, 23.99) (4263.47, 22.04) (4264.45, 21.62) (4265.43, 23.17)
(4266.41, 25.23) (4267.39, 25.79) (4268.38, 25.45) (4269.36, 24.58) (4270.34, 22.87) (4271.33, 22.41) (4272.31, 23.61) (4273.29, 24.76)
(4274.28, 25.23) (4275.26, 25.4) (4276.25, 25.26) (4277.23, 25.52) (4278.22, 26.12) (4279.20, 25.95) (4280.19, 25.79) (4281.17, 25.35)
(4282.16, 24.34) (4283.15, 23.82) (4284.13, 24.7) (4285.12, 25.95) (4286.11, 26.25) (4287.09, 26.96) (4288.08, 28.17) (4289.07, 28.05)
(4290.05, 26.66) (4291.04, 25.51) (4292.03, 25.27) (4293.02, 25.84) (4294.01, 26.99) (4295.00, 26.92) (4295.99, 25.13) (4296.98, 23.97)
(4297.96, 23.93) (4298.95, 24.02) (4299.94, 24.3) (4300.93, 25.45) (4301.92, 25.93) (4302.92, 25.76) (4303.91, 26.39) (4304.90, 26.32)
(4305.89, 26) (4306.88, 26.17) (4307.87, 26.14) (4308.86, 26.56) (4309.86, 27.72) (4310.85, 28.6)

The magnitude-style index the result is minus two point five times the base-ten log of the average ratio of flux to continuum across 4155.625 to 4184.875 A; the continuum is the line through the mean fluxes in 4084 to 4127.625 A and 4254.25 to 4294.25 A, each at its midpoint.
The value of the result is 0.151 mag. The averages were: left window 32.2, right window 25.2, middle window 25.7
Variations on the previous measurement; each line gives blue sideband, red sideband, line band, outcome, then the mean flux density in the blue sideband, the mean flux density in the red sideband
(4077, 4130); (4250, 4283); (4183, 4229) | 0.12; 31.7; 24.7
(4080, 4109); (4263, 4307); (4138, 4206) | 0.18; 32.8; 25.2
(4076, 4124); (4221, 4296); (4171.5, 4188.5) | 0.12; 32.2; 25.3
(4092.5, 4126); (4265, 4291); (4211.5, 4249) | 0.07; 32.5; 25.3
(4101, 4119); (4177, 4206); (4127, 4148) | 0.09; 32.2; 24.3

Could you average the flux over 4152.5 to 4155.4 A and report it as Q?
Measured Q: 22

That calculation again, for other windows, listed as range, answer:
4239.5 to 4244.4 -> 26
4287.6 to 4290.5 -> 27.7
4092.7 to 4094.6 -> 37.1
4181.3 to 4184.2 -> 26.7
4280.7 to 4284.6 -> 24.5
